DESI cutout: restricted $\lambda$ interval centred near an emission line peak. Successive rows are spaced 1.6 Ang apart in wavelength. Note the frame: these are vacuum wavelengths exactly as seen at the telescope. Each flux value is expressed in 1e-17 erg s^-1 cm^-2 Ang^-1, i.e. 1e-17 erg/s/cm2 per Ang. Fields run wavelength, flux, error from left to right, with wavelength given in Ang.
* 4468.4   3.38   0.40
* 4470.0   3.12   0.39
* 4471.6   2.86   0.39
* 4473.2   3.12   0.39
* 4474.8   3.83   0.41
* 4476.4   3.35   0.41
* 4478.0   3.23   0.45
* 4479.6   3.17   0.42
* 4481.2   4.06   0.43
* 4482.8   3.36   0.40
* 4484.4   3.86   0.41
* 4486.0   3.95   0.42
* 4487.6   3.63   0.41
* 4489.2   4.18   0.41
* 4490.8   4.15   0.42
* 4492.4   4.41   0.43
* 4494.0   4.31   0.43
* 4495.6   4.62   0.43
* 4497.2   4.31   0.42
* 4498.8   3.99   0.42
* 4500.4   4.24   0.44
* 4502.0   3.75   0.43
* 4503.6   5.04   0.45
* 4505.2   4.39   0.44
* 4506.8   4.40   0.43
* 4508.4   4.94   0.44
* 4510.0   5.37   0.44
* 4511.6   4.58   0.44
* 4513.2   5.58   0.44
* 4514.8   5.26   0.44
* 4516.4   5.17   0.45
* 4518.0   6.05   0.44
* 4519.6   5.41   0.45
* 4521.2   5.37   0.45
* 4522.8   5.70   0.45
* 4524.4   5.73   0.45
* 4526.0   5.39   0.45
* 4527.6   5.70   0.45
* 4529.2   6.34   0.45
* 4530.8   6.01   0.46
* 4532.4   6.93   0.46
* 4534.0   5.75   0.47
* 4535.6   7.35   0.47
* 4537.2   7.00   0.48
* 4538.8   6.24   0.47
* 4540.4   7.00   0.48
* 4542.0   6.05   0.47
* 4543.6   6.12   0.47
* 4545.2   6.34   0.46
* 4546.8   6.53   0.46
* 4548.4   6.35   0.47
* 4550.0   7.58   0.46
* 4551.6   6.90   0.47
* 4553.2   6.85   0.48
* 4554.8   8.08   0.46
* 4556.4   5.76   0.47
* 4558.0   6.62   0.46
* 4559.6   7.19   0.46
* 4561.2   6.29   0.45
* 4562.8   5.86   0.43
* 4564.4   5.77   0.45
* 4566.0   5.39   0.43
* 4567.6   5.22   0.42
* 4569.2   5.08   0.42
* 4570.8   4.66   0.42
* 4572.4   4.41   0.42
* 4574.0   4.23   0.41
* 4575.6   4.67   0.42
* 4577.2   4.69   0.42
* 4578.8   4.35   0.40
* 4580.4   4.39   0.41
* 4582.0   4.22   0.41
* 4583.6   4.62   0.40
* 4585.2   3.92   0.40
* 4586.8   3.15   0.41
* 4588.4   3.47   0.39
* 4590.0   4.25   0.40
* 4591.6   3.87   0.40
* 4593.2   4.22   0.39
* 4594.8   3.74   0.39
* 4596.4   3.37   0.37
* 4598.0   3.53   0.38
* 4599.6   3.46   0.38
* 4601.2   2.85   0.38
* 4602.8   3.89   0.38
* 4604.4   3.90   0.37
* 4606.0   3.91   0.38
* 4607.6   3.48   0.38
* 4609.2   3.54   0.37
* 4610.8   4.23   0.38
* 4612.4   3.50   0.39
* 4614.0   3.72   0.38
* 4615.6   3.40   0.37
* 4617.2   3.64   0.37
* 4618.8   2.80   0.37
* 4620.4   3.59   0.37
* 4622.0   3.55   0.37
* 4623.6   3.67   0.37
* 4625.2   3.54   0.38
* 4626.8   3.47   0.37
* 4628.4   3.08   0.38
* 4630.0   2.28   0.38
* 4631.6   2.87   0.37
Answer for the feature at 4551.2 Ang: C IV 1549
